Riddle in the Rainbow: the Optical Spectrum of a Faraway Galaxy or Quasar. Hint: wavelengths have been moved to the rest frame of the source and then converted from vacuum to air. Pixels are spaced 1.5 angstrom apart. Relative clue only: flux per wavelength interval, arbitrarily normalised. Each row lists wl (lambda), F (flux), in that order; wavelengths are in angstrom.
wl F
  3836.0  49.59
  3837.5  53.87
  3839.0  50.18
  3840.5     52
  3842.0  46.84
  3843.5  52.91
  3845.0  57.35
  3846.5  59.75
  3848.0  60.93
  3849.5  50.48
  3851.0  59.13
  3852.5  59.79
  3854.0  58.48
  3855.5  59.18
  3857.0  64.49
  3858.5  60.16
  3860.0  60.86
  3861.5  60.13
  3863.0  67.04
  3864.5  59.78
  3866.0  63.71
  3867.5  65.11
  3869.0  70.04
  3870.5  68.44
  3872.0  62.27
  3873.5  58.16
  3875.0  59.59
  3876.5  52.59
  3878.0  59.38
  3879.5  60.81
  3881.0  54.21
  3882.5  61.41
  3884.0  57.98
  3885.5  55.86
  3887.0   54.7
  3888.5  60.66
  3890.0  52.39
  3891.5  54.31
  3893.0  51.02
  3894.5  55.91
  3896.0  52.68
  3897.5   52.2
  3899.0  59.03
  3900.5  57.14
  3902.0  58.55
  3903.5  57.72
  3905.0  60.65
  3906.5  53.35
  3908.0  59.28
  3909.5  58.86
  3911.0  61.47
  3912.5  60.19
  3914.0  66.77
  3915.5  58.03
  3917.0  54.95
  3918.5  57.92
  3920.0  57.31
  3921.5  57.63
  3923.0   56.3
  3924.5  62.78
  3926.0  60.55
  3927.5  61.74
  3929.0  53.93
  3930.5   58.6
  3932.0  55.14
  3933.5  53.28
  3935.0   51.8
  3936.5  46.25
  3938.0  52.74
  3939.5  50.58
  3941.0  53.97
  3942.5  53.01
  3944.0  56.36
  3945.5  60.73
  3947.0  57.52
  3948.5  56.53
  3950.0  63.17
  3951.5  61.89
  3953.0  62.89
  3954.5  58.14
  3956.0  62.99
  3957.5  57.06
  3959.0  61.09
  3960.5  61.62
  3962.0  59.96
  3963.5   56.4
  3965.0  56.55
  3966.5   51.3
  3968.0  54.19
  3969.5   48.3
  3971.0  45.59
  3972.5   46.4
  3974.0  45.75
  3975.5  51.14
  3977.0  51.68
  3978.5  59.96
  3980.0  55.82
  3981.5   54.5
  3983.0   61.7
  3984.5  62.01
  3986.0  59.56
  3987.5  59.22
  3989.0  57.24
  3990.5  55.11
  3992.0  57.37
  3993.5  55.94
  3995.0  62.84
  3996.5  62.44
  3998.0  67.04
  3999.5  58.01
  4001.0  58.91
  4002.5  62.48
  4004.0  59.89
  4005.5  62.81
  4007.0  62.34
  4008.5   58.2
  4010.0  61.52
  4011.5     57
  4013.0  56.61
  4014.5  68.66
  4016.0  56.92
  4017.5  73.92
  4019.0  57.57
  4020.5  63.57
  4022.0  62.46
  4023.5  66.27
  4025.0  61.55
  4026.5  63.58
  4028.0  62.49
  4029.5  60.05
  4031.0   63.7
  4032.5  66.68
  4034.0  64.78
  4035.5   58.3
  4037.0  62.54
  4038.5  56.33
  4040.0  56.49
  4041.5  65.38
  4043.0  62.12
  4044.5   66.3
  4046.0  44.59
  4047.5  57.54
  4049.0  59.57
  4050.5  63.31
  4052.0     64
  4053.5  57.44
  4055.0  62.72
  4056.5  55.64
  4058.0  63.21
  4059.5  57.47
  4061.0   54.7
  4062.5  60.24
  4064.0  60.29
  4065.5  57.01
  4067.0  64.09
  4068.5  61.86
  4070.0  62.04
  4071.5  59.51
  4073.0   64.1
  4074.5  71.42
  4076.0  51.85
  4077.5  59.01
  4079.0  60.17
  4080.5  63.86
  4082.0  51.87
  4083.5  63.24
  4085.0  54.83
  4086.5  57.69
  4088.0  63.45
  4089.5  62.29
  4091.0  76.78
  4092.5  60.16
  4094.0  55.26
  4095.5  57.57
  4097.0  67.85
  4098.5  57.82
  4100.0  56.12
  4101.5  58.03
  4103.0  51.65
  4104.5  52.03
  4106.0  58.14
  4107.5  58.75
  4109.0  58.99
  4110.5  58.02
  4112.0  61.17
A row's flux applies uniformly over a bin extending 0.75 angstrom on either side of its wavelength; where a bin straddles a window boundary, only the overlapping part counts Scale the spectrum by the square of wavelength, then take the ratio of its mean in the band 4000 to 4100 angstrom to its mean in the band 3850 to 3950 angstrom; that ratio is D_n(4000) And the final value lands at 1.13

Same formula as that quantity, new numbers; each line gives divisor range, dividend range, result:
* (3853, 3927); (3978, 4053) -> 1.10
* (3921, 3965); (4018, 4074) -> 1.12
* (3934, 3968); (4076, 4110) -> 1.12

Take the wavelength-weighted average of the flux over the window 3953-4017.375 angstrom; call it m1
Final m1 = 57.9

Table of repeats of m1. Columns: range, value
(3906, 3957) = 57.6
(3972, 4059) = 59.9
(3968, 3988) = 53.9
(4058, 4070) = 59.8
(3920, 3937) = 56.4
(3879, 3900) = 55.9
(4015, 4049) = 61.5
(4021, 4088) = 60.6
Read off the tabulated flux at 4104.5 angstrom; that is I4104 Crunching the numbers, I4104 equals 52.03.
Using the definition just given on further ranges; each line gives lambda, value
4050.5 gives 63.31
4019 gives 57.57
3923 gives 56.3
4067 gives 64.09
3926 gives 60.55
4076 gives 51.85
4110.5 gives 58.02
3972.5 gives 46.4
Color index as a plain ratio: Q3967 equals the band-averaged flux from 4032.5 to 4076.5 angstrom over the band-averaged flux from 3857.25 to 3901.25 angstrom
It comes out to 1.02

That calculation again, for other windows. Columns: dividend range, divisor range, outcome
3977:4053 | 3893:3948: 1.07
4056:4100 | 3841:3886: 1.02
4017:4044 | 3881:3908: 1.11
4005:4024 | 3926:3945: 1.14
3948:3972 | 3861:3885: 0.93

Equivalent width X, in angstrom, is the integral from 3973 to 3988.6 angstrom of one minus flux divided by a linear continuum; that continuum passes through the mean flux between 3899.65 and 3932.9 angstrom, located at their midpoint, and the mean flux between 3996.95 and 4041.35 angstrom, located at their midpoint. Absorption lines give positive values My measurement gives 1.2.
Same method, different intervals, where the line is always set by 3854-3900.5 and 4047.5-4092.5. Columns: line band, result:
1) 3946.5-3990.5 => 2.5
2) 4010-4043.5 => -1.0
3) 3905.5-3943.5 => 1.8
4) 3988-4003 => 0.1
